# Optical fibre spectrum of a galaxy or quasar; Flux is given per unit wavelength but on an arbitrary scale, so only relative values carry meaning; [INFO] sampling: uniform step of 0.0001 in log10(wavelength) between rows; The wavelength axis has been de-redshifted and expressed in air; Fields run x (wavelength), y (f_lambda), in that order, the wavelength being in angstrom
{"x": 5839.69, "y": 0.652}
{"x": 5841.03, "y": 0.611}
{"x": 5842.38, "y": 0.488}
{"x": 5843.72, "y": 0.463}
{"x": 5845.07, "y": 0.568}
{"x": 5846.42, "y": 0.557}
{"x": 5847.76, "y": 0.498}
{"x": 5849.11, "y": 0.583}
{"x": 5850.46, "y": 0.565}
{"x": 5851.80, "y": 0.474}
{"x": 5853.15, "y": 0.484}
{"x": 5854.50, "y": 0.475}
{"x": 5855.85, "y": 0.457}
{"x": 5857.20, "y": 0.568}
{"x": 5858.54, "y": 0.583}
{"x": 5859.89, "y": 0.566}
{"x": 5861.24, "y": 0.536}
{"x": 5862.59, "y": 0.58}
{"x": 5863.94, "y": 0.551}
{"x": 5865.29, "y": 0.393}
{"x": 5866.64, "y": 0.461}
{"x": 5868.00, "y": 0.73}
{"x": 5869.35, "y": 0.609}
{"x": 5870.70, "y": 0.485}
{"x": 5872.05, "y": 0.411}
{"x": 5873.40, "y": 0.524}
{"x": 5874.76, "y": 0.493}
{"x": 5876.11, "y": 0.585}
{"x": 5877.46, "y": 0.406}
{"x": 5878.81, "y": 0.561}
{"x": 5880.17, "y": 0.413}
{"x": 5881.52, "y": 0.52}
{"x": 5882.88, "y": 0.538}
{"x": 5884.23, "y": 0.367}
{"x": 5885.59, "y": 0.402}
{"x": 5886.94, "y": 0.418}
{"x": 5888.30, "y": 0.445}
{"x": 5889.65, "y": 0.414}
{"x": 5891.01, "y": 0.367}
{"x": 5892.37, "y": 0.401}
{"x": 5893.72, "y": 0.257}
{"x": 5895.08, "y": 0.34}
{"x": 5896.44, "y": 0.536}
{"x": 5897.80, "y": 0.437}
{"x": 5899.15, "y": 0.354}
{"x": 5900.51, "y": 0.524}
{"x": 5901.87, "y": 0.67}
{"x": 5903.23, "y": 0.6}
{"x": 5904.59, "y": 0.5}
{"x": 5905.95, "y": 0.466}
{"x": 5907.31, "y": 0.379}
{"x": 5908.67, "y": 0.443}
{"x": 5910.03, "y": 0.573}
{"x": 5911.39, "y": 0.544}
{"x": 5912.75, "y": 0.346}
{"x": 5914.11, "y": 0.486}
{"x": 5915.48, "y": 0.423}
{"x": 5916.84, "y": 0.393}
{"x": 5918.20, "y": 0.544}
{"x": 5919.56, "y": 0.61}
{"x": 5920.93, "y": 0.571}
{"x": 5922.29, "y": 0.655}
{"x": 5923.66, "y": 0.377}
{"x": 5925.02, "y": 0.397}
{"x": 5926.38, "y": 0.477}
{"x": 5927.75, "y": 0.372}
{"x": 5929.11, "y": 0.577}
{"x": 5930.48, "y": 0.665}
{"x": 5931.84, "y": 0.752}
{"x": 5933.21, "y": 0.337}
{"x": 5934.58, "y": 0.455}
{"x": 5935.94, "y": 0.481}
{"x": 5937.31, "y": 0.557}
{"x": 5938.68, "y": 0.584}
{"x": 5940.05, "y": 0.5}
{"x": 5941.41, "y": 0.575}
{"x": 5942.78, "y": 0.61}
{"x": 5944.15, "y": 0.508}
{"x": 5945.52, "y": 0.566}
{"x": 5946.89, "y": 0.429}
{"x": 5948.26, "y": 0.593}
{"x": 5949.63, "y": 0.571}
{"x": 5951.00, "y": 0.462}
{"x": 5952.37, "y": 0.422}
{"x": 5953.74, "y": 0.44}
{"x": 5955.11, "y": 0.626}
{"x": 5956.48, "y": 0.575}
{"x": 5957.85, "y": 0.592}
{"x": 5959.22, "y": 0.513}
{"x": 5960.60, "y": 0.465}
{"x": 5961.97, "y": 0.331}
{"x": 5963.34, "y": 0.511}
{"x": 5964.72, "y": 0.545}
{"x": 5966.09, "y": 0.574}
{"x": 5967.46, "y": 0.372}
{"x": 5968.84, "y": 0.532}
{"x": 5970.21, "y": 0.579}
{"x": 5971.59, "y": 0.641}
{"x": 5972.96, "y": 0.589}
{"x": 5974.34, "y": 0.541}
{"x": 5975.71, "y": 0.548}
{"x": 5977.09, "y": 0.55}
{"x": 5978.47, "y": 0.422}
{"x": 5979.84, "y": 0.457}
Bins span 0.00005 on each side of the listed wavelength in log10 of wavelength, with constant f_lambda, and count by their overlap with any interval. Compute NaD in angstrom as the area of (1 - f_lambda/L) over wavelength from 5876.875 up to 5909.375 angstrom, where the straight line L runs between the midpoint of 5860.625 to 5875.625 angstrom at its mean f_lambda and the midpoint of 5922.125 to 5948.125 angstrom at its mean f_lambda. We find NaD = 4.6 angstrom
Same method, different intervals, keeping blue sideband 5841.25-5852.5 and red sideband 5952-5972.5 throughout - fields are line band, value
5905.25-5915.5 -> 1.2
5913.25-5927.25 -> 0.8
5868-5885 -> 0.8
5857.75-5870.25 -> -0.7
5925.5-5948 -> -0.4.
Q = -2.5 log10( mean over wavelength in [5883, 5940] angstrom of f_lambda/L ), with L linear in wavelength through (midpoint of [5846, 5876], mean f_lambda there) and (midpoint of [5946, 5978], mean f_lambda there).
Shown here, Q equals 0.10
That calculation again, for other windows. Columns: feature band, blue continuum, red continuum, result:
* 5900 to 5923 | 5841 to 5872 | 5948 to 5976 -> 0.029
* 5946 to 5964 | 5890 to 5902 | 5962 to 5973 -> 0.012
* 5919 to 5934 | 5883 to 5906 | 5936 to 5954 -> -0.065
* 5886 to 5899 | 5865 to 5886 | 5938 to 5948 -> 0.259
